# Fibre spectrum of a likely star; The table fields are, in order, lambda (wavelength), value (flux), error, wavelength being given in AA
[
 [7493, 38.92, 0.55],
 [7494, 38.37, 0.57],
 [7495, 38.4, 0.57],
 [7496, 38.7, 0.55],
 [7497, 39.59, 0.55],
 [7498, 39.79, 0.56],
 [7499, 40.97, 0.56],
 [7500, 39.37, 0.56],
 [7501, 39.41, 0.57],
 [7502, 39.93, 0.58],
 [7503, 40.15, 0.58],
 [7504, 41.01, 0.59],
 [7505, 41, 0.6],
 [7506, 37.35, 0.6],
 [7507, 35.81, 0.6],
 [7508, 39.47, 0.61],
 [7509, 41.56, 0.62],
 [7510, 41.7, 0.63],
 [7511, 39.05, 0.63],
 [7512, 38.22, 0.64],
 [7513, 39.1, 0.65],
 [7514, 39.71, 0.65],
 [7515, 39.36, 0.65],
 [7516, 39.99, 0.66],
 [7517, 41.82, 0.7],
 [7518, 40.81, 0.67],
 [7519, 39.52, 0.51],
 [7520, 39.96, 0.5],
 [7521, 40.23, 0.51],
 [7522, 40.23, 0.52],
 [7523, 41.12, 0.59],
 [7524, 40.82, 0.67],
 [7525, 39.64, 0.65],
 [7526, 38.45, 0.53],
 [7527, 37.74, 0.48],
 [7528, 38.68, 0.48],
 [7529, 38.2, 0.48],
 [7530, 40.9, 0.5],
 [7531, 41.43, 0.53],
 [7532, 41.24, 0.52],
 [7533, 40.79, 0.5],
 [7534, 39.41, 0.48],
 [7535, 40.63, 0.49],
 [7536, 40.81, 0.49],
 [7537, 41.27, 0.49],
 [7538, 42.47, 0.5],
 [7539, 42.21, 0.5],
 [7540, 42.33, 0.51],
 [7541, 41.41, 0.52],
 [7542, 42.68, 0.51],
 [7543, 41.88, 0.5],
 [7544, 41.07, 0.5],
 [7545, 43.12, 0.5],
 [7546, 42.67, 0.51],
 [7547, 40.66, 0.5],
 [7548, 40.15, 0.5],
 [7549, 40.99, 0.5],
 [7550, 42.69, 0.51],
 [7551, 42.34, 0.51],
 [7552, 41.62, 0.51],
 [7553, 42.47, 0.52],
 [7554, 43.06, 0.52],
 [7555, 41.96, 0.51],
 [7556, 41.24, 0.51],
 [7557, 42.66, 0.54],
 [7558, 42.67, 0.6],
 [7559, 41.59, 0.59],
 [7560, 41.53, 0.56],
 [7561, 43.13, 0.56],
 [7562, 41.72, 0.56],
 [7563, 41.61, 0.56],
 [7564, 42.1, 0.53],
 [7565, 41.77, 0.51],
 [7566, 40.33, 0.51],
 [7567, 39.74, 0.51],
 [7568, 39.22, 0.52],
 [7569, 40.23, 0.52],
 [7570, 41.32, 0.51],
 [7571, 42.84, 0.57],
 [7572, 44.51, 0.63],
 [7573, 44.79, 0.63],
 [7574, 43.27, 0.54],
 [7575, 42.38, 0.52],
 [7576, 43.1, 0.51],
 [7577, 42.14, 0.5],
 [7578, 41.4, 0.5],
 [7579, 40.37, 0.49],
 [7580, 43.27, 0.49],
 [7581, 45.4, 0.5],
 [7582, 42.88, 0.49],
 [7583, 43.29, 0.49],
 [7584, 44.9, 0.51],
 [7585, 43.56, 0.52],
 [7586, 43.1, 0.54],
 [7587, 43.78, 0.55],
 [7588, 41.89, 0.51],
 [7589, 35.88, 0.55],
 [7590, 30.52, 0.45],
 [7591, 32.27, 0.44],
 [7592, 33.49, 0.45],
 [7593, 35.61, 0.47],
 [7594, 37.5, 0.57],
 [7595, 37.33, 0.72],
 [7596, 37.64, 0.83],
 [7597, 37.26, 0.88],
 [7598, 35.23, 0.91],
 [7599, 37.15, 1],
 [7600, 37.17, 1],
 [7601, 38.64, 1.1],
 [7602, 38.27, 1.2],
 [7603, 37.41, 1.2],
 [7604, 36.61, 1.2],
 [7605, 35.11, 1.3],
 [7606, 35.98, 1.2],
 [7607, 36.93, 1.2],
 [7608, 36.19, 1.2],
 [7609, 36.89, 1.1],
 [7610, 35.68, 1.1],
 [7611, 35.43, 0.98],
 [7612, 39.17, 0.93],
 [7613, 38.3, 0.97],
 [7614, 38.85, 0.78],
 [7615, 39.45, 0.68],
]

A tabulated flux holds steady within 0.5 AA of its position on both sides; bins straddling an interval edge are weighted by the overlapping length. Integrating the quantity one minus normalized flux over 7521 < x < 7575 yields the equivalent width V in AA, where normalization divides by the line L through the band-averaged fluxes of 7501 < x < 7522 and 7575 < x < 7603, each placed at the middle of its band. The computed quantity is -2.4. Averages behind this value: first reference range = 39.8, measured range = 41.4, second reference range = 39.4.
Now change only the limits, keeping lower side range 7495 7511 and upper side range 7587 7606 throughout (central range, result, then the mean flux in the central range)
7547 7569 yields -2.2 AA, 41.6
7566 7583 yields -2.3 AA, 42.3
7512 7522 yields -0.2 AA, 40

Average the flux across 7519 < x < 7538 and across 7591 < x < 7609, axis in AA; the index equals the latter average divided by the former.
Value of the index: 0.9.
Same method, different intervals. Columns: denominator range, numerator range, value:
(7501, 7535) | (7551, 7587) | 1.06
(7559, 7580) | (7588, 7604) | 0.87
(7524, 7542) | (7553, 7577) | 1.04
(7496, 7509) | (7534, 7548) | 1.05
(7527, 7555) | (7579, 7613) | 0.93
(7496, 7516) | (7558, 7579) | 1.06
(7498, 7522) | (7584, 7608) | 0.94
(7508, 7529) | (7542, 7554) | 1.05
